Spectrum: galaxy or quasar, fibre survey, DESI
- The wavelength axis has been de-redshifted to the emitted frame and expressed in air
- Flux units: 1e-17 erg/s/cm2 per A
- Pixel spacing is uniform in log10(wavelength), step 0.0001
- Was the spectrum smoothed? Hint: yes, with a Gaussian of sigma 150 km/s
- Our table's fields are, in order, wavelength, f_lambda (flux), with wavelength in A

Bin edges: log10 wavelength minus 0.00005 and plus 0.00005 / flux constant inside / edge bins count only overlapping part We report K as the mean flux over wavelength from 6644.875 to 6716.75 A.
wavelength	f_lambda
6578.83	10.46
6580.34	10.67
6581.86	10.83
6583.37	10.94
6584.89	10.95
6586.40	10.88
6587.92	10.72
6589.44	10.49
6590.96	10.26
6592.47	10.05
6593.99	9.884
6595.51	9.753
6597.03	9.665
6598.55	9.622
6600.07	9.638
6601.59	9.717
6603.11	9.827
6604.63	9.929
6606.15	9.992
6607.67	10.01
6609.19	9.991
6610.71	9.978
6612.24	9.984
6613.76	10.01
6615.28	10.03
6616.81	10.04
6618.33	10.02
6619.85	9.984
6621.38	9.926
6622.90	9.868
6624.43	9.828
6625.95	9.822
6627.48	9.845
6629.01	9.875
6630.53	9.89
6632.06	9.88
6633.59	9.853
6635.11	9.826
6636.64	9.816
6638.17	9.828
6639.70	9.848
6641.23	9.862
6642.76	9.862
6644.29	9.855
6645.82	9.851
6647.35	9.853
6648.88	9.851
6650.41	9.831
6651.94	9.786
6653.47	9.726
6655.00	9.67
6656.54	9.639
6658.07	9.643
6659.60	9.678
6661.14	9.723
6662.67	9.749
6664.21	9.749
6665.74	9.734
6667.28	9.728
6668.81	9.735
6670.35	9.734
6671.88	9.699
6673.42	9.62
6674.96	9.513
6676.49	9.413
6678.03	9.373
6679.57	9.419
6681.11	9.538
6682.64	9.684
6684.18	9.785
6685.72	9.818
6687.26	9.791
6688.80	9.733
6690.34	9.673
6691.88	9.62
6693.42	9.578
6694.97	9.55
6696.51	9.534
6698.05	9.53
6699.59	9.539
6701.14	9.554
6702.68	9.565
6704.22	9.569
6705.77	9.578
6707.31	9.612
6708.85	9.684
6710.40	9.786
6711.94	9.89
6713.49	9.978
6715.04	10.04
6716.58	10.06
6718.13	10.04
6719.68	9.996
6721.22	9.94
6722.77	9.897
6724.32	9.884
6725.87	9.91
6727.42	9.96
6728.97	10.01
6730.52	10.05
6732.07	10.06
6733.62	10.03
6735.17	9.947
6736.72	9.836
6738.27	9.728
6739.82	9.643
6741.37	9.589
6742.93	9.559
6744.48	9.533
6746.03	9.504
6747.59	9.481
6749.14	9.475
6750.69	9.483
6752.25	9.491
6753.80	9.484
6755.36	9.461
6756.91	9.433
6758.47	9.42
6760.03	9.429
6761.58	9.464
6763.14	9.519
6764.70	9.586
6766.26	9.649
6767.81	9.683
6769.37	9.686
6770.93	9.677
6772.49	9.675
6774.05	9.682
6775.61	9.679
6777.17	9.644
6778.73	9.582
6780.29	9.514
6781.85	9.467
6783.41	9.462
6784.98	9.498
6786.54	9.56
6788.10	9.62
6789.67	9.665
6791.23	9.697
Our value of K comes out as 9.69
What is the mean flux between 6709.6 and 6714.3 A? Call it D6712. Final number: 9.87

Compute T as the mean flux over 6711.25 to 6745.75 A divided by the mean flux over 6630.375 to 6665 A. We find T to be 1.01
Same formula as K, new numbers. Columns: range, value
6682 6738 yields 9.8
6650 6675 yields 9.71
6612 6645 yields 9.9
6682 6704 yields 9.64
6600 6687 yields 9.8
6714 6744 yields 9.9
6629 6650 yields 9.85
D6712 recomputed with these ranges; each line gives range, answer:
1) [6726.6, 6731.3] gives 10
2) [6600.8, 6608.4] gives 9.9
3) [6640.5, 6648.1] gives 9.86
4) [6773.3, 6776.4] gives 9.68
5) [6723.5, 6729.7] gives 9.93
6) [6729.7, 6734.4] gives 10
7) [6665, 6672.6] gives 9.73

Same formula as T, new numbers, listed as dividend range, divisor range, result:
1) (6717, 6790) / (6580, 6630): 0.96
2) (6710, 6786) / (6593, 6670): 0.99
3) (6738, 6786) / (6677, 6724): 0.98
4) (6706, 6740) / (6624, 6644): 1.01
